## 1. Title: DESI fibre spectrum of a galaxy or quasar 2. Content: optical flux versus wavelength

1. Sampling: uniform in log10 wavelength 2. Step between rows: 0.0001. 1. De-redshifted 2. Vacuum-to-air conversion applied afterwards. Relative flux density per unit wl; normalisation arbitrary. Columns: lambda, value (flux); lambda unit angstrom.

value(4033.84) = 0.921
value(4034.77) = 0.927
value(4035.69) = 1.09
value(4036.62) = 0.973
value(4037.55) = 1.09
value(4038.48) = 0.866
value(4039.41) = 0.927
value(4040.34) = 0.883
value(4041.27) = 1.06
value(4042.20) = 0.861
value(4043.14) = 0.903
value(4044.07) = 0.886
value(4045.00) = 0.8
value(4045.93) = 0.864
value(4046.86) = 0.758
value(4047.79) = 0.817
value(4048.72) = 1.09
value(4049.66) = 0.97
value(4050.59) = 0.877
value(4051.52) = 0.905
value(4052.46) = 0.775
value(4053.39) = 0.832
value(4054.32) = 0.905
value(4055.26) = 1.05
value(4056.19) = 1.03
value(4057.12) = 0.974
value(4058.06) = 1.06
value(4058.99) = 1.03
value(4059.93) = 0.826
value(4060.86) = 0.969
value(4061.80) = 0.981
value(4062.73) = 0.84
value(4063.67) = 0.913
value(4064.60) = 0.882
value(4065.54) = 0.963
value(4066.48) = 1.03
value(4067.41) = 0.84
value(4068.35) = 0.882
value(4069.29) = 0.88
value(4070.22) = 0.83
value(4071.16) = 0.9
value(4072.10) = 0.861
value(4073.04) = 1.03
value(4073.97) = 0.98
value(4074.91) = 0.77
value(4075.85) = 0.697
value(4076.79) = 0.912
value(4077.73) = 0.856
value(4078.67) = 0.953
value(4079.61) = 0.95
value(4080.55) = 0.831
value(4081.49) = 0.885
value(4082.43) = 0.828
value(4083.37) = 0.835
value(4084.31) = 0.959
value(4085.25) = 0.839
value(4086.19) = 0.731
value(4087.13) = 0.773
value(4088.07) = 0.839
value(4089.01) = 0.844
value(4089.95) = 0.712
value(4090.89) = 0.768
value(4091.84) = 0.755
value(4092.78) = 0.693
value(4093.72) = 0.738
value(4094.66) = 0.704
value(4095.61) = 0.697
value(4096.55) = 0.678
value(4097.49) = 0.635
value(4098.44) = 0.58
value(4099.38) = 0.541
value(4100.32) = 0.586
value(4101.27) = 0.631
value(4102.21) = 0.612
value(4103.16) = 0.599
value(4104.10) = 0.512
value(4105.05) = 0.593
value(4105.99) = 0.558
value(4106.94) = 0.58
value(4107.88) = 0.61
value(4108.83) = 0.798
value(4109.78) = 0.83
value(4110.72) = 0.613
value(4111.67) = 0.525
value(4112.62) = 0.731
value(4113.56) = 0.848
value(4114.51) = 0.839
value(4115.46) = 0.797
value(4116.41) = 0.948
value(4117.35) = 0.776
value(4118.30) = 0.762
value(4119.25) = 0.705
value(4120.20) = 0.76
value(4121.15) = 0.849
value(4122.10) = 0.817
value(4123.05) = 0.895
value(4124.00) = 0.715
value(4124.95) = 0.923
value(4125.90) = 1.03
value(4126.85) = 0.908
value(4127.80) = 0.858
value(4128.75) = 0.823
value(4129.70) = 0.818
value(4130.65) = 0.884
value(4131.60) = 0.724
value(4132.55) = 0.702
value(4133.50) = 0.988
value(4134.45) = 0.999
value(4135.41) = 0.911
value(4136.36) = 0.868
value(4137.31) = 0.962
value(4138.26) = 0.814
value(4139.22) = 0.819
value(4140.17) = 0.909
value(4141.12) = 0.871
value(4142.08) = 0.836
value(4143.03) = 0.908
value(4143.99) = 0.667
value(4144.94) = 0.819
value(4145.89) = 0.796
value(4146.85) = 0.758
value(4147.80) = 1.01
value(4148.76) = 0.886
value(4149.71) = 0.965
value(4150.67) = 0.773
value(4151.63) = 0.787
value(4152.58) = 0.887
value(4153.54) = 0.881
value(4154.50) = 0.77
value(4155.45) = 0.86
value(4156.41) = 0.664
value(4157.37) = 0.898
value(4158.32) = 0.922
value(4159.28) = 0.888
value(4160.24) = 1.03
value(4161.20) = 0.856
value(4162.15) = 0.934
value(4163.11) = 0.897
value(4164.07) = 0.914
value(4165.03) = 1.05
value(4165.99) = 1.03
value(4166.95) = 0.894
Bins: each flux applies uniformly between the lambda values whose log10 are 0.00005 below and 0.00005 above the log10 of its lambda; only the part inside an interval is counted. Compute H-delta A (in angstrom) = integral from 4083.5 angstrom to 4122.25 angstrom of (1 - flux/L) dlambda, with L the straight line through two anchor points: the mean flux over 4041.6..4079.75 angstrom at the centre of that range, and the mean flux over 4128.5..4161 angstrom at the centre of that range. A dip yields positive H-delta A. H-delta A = 7.23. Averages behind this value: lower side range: 0.906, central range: 0.716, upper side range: 0.856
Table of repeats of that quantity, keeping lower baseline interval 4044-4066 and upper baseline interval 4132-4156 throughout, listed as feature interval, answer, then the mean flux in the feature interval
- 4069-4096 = 2.1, 0.829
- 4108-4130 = 1.7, 0.804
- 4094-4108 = 4.4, 0.61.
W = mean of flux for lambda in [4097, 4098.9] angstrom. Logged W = 0.608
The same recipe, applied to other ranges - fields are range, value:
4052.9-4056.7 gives 0.955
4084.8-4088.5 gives 0.795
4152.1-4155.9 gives 0.851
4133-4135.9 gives 0.962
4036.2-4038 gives 1.03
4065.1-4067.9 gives 0.944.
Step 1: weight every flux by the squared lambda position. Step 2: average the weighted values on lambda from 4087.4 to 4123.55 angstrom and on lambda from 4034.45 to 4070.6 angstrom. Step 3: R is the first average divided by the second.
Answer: 0.79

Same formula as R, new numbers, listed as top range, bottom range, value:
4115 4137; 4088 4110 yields 1.29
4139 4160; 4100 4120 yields 1.25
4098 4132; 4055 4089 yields 0.84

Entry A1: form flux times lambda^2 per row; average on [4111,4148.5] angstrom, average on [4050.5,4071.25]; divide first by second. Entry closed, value 0.9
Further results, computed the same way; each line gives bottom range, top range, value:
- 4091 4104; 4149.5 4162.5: 1.37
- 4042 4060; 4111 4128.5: 0.92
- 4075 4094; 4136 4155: 1.07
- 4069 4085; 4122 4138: 1.02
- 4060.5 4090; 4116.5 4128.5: 0.98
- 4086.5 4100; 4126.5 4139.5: 1.24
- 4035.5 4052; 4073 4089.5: 0.95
